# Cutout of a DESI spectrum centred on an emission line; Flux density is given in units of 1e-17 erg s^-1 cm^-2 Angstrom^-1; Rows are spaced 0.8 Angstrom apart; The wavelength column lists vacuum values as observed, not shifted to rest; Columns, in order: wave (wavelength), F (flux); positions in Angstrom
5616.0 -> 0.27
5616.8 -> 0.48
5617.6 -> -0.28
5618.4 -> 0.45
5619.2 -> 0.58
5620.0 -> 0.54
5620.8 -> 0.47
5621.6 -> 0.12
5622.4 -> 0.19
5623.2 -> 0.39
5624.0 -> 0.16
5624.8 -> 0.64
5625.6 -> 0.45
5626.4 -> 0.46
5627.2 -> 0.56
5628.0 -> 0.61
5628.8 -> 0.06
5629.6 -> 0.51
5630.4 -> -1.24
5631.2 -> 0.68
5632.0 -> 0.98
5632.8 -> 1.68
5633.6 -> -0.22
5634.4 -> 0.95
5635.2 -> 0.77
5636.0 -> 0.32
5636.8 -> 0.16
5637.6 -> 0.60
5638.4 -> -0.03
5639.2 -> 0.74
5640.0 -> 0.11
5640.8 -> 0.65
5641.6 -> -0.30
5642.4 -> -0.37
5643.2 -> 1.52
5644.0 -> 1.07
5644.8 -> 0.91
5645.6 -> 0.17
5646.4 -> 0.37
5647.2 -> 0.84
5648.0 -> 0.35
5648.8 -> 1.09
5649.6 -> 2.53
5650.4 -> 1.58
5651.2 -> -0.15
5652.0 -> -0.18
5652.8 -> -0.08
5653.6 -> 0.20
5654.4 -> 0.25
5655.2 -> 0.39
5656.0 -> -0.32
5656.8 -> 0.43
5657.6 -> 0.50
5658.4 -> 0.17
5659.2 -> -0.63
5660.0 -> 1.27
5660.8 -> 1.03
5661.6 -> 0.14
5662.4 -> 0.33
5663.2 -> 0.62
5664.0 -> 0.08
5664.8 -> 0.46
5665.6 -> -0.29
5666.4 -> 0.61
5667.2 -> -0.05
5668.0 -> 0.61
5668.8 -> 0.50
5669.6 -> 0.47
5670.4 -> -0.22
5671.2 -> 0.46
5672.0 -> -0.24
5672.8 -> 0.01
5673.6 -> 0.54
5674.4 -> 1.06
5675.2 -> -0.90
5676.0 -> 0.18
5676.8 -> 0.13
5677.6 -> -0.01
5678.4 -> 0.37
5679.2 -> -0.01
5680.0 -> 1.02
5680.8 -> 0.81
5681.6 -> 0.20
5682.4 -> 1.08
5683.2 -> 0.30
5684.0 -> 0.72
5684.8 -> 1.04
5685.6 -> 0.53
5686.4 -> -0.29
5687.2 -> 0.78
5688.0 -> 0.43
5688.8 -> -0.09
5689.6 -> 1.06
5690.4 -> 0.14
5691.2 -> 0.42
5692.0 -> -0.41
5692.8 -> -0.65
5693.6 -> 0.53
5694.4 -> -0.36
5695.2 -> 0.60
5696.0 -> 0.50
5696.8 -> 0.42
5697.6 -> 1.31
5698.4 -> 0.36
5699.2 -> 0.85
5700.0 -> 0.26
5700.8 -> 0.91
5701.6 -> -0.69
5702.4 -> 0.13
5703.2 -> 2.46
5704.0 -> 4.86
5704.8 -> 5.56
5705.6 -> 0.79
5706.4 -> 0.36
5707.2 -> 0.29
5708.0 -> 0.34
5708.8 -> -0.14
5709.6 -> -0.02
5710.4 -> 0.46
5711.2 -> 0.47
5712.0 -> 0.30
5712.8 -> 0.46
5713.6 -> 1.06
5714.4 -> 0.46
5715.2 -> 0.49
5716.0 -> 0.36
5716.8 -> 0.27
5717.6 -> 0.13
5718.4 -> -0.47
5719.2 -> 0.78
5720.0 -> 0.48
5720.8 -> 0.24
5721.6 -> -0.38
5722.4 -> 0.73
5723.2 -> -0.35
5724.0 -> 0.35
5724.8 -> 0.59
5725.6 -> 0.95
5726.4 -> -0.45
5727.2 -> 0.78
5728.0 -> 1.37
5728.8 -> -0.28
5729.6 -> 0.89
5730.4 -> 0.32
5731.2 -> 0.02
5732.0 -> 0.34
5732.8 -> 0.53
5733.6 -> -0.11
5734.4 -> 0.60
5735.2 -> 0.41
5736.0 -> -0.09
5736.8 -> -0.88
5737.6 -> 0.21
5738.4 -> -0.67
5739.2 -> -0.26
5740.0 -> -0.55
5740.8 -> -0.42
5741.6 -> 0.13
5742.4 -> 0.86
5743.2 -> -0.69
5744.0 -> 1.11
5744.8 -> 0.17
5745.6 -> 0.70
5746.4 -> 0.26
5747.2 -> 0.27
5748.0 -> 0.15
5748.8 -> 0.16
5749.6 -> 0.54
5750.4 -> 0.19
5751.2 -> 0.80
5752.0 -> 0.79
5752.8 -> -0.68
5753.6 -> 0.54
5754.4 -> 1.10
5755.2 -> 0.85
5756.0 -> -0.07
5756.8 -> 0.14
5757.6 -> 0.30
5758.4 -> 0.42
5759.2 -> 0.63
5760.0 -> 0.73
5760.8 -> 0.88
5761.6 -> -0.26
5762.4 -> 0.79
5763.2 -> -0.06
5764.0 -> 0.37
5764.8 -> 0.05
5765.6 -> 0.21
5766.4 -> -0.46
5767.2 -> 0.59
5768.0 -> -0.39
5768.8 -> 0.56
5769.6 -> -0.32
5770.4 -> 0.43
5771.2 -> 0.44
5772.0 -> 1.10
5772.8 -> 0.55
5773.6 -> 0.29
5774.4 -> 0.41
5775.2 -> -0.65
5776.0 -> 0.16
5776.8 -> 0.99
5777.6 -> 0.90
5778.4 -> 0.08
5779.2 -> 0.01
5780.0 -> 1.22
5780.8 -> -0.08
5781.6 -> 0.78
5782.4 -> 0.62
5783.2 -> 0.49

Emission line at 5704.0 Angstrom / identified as [O III]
